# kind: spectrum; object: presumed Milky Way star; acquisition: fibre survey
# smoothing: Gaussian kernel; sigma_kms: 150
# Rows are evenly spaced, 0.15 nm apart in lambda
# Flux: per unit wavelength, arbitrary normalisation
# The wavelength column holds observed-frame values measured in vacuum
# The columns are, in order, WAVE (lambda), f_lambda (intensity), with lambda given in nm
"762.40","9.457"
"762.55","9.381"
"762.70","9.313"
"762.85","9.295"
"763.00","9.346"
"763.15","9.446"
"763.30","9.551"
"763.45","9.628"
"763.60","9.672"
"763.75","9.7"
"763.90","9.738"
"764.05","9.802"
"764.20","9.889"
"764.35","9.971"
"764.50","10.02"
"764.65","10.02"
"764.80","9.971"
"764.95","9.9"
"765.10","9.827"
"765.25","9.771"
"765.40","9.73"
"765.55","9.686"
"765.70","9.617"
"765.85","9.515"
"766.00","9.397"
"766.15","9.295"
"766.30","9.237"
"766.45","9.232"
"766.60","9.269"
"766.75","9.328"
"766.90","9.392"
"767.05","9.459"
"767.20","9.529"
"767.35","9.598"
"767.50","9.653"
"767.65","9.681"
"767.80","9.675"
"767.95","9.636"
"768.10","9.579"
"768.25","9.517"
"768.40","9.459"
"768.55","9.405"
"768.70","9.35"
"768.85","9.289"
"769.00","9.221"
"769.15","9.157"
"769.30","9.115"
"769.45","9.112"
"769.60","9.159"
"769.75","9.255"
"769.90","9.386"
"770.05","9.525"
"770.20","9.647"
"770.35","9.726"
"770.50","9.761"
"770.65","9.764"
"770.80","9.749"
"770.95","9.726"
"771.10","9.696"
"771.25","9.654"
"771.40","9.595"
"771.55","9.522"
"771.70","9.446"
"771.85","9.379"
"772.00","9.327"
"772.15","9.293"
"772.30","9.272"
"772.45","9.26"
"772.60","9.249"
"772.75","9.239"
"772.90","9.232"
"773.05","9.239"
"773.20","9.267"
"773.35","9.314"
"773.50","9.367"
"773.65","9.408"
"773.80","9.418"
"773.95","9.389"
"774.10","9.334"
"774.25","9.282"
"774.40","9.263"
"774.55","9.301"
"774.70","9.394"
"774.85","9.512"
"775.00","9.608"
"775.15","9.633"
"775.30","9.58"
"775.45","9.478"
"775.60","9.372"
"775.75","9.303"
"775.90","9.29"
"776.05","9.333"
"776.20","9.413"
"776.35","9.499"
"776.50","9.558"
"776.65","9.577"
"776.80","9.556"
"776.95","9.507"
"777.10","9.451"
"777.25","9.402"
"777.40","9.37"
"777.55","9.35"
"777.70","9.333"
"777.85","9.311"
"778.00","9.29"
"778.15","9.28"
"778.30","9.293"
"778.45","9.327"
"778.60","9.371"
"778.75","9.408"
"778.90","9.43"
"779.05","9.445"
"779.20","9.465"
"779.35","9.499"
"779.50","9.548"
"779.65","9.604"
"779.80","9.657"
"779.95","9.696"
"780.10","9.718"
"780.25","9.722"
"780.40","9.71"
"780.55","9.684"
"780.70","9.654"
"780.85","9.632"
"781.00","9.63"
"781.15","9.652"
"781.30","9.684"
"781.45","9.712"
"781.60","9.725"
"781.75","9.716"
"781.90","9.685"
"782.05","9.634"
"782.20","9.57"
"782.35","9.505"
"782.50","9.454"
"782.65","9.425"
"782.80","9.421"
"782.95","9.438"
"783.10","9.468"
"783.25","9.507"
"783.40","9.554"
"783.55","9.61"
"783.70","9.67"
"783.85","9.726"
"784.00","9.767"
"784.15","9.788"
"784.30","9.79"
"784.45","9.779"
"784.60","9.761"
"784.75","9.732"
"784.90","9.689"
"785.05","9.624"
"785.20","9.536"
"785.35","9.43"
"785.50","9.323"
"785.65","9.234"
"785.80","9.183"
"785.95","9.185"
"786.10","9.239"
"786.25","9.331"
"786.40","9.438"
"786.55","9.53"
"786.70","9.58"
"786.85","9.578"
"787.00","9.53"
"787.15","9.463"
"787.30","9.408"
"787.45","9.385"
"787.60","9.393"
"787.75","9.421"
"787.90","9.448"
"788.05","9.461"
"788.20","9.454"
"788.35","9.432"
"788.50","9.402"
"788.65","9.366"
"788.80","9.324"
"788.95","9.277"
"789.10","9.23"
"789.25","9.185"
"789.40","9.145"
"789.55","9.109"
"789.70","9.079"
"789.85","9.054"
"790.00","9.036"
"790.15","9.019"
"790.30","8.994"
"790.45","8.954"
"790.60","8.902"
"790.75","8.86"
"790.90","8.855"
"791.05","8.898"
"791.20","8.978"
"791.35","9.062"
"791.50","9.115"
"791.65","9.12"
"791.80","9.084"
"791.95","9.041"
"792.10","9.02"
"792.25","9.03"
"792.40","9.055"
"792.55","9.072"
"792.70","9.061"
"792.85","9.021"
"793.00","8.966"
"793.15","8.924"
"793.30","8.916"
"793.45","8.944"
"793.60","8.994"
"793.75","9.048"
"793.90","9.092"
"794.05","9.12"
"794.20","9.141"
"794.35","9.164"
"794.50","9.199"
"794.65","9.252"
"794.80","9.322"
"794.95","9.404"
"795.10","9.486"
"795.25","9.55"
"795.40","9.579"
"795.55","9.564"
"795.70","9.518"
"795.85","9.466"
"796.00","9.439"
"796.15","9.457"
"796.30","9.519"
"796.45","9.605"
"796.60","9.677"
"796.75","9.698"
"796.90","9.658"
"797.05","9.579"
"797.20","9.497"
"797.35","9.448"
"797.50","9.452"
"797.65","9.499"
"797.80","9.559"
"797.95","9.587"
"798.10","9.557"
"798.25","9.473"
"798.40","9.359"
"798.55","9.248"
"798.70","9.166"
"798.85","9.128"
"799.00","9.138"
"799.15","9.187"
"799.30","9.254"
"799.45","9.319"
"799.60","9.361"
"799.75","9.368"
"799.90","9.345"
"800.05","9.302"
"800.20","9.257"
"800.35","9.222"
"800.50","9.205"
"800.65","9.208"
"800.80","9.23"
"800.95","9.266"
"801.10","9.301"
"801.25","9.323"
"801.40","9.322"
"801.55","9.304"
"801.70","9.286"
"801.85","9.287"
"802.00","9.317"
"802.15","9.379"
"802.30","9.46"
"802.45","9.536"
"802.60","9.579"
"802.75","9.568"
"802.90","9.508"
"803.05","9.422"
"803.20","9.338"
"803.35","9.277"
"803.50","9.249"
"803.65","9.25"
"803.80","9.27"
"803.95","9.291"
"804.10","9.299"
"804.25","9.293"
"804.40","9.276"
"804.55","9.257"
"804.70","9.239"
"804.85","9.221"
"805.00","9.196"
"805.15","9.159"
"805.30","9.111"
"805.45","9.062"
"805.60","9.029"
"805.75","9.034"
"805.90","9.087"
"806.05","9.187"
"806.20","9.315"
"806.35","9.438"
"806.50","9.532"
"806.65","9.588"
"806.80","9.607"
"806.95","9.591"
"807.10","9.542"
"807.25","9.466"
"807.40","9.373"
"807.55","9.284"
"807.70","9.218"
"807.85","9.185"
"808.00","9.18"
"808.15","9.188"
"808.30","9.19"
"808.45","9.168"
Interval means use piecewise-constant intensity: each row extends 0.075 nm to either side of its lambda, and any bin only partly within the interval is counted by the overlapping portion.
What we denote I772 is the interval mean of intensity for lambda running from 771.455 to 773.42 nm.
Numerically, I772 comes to 9.31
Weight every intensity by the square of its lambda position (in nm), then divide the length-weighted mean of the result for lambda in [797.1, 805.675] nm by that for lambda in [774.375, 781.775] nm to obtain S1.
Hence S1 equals 1.0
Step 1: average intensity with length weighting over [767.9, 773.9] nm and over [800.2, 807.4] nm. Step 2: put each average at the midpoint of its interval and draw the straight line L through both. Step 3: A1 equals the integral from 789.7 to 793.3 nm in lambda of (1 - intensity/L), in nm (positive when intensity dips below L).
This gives 0.13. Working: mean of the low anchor 9.42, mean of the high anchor 9.32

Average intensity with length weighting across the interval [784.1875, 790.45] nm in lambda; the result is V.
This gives 9.38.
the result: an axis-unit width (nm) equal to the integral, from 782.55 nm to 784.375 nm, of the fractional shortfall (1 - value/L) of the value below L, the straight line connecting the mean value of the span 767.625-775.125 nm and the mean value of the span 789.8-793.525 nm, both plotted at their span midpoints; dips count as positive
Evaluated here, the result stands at -0.085 nm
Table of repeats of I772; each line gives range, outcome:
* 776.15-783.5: 9.52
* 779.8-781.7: 9.68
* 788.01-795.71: 9.15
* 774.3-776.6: 9.44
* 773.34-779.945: 9.42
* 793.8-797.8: 9.44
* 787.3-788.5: 9.42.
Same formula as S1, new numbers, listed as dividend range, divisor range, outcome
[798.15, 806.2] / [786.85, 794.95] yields 1.04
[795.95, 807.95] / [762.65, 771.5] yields 1.07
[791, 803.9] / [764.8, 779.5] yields 1.05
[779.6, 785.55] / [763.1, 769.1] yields 1.05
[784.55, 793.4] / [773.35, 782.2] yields 1.00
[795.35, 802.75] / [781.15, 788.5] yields 1.02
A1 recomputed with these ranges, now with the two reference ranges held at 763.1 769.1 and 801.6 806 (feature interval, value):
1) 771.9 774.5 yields 0.06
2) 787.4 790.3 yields 0.04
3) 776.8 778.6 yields 0.02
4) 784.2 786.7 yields -0.02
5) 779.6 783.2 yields -0.06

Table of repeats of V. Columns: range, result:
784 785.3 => 9.71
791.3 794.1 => 9.04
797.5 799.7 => 9.35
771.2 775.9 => 9.38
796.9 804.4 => 9.35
